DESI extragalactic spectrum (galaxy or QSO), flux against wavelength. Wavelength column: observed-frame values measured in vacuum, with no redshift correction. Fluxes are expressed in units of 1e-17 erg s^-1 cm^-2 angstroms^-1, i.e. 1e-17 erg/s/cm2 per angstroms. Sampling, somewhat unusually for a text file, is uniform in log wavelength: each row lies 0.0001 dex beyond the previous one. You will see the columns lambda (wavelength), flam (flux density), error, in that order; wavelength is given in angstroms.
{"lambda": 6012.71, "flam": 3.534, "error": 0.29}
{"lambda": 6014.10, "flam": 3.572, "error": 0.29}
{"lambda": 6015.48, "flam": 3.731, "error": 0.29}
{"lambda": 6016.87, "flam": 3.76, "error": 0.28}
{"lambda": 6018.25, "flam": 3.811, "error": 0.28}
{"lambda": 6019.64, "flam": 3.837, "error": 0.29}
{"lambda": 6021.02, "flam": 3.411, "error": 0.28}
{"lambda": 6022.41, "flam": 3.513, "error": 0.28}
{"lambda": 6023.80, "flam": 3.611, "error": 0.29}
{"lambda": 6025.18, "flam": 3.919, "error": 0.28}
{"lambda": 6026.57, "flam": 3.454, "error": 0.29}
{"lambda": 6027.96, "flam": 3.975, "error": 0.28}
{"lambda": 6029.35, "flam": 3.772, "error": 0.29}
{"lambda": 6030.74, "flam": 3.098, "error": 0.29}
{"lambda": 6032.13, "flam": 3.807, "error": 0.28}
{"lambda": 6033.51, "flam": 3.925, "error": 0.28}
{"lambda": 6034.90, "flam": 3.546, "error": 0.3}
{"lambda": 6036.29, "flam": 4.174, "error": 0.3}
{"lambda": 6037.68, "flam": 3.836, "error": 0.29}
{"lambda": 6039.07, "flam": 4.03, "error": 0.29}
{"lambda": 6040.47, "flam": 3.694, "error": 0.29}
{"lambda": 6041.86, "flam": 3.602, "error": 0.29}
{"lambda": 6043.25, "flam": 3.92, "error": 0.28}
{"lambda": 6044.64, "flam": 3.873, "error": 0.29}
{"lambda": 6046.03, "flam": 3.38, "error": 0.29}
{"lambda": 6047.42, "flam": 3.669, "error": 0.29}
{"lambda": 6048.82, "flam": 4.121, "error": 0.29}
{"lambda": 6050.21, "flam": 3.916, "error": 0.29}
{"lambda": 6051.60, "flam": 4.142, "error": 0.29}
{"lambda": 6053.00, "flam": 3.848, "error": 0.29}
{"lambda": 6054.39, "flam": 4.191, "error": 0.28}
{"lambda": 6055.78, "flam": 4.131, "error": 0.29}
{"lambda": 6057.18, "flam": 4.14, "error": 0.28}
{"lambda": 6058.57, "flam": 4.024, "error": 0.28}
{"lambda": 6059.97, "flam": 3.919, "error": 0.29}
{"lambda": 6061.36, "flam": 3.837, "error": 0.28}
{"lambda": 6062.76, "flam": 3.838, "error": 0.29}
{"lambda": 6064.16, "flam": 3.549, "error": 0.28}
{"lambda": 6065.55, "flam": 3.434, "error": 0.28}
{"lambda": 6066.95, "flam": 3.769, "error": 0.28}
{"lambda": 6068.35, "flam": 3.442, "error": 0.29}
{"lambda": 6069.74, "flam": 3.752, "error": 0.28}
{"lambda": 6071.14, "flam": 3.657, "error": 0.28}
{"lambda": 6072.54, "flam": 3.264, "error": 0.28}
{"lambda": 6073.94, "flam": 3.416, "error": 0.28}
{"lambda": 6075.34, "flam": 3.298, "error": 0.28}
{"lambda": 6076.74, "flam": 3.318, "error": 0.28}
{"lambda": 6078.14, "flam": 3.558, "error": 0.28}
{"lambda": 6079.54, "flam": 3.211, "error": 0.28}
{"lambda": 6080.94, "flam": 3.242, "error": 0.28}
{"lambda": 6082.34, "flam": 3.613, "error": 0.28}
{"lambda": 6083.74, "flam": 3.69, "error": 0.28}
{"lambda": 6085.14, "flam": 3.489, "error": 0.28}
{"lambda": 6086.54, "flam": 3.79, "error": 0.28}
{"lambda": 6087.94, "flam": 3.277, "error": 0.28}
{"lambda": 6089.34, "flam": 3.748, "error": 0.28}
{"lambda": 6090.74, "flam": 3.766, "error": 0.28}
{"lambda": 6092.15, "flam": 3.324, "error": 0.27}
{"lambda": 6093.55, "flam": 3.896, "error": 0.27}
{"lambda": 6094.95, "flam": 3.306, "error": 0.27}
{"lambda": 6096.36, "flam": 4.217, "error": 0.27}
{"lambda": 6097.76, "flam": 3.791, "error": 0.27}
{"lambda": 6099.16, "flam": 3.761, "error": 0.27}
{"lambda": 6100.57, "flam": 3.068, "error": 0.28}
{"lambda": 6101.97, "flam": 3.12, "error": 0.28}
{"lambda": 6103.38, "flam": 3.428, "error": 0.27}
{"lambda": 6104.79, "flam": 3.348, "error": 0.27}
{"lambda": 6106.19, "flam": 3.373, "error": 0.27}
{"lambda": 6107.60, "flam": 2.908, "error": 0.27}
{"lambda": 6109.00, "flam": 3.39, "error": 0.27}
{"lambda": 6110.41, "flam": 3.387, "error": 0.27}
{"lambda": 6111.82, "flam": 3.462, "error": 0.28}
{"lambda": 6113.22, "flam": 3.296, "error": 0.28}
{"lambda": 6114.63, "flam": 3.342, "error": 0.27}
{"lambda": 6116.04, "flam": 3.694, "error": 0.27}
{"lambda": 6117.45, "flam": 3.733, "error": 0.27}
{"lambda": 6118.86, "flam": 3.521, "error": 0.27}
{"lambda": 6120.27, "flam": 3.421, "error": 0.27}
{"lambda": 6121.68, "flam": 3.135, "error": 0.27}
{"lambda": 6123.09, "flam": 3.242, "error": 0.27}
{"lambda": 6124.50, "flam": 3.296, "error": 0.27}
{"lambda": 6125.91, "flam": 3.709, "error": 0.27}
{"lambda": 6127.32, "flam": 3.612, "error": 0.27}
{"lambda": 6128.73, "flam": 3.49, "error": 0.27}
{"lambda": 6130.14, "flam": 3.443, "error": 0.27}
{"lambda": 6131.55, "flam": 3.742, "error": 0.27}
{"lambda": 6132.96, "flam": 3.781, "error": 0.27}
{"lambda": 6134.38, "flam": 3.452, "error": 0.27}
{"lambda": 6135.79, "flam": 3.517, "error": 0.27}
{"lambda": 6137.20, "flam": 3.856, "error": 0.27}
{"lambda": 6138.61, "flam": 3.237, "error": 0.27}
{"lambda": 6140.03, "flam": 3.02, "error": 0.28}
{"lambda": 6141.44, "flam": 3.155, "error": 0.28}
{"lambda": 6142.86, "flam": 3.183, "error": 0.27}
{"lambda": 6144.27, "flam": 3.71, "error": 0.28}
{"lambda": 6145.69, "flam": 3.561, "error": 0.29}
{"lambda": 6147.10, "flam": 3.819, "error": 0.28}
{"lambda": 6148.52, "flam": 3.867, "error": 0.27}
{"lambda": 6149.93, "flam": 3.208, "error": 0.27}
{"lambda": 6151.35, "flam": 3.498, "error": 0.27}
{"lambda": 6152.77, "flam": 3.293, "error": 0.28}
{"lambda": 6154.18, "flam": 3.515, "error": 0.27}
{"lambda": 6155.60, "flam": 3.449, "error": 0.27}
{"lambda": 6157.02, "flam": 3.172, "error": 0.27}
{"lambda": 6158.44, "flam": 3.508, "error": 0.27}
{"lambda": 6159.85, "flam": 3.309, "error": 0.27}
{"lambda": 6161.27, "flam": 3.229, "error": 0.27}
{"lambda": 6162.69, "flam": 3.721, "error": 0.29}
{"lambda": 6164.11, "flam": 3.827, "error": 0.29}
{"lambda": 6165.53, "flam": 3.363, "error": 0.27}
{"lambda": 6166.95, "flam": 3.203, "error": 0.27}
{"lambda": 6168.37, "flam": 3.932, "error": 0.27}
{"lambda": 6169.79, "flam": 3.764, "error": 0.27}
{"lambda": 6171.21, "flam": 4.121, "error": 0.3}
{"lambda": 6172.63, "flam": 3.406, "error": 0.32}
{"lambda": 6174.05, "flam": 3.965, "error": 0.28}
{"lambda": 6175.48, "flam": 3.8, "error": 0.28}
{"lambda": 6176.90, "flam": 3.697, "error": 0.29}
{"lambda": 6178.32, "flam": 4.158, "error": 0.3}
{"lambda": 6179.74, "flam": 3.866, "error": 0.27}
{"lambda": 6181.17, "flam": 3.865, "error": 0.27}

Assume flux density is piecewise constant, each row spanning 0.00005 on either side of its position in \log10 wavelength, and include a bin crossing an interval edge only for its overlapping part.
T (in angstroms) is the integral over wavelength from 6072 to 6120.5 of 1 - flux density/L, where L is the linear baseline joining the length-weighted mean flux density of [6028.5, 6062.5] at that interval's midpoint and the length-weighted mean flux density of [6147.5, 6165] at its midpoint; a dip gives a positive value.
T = 2.75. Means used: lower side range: 3.86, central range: 3.47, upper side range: 3.47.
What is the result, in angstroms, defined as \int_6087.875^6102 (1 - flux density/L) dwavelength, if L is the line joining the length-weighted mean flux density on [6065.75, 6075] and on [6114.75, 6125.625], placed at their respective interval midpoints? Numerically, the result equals -0.5 angstroms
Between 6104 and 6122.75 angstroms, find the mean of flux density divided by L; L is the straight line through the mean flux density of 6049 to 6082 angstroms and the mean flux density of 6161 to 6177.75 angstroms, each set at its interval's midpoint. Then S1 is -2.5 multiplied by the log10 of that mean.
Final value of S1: 0.09 mag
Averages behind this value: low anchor 3.7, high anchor 3.68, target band 3.38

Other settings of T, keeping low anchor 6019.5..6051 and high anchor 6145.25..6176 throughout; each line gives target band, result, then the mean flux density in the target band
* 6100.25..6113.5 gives 1.3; 3.28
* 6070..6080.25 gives 0.8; 3.4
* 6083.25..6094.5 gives 0.2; 3.62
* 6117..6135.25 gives 0.6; 3.5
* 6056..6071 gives -0.3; 3.78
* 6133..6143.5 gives 0.7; 3.37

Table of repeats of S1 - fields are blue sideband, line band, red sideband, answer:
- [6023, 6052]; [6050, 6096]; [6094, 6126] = -0.015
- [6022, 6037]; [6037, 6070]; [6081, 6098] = -0.044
